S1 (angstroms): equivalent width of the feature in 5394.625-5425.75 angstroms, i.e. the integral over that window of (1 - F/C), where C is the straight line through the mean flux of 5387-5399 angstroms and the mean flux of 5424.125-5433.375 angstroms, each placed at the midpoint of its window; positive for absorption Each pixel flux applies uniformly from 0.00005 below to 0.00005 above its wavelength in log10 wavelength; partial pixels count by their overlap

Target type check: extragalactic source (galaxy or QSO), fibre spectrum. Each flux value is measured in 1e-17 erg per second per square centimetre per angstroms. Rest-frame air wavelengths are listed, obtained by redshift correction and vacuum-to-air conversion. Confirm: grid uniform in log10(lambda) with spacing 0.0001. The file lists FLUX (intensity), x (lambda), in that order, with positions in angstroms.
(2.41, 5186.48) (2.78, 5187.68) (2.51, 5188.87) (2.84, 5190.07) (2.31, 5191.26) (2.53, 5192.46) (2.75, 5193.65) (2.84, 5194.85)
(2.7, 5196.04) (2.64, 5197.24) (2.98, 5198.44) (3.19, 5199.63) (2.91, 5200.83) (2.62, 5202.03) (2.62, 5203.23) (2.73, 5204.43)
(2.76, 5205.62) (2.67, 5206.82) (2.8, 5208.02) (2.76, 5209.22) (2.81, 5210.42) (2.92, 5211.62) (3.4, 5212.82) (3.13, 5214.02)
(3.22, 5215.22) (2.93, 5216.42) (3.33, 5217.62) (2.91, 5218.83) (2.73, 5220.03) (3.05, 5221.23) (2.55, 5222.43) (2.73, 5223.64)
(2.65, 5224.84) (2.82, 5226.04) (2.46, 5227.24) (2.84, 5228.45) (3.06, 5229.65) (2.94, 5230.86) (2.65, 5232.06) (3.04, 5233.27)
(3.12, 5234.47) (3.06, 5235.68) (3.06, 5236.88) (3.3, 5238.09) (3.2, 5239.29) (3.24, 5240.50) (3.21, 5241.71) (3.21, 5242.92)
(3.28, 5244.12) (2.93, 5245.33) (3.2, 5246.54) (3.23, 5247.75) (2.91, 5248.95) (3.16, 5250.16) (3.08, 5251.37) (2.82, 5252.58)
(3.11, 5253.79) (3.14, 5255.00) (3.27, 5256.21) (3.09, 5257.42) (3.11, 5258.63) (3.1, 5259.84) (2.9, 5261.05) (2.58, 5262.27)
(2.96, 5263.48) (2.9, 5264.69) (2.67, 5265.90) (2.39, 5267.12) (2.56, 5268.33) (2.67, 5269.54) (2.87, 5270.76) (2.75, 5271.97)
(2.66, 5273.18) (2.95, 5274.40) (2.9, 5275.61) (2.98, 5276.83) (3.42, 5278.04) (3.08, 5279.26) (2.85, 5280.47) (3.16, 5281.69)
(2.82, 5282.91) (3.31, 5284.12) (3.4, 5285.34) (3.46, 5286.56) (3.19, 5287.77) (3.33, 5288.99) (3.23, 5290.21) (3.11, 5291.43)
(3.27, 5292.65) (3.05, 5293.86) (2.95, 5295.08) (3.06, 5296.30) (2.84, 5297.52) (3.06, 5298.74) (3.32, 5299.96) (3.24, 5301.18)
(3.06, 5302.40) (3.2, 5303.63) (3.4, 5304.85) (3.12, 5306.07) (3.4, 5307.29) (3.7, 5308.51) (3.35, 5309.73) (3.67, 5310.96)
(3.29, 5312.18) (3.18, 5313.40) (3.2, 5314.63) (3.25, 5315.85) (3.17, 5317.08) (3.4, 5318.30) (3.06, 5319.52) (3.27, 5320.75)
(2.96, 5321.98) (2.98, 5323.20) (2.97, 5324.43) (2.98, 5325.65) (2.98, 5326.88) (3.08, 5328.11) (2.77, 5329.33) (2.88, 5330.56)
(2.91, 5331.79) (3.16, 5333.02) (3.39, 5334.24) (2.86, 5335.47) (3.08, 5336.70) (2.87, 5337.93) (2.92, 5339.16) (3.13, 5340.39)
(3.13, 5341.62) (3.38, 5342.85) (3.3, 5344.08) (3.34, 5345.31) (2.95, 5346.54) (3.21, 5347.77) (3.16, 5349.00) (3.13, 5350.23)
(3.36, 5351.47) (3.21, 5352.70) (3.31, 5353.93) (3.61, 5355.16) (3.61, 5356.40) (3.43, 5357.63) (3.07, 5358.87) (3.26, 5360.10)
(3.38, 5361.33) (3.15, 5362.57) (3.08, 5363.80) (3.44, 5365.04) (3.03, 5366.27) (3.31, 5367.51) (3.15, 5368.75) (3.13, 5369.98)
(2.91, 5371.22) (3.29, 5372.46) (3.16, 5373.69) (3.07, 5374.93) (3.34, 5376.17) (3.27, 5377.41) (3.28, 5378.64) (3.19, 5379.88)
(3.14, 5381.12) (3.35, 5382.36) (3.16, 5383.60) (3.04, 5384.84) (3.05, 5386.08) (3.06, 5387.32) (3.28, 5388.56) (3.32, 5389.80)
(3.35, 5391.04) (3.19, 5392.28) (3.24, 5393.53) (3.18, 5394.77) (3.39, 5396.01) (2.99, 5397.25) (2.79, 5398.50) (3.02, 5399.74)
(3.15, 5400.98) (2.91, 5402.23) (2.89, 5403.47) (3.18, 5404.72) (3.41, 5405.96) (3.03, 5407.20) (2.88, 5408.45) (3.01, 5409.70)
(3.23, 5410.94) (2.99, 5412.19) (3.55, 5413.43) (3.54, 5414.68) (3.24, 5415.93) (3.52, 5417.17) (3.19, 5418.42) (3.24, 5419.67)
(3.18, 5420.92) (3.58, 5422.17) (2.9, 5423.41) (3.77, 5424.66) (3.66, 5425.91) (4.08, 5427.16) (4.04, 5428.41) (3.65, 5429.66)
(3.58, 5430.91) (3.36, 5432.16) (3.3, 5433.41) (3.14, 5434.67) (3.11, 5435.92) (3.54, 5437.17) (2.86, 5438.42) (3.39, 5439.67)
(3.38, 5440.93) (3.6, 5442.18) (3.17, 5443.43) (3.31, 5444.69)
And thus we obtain 2.2 angstroms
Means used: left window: 3.18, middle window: 3.2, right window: 3.71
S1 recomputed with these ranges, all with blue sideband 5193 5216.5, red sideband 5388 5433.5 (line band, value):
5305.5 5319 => -1.1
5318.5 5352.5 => 0.5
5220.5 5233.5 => 0.5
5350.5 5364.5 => -0.6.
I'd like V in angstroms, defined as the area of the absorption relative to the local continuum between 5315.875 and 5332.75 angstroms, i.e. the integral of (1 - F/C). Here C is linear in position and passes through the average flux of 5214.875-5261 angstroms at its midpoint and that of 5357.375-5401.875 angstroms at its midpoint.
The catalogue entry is 0.4 angstroms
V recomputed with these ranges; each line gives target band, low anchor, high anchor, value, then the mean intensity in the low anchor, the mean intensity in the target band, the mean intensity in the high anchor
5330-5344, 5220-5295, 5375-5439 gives 0.3 angstroms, 3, 3.07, 3.26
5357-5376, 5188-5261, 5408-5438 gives 0.4 angstroms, 2.94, 3.19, 3.39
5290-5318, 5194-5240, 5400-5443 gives -1.3 angstroms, 2.9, 3.22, 3.32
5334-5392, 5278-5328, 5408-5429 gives 1.6 angstroms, 3.18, 3.2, 3.39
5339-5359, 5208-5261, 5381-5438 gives -0.5 angstroms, 3.01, 3.26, 3.27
